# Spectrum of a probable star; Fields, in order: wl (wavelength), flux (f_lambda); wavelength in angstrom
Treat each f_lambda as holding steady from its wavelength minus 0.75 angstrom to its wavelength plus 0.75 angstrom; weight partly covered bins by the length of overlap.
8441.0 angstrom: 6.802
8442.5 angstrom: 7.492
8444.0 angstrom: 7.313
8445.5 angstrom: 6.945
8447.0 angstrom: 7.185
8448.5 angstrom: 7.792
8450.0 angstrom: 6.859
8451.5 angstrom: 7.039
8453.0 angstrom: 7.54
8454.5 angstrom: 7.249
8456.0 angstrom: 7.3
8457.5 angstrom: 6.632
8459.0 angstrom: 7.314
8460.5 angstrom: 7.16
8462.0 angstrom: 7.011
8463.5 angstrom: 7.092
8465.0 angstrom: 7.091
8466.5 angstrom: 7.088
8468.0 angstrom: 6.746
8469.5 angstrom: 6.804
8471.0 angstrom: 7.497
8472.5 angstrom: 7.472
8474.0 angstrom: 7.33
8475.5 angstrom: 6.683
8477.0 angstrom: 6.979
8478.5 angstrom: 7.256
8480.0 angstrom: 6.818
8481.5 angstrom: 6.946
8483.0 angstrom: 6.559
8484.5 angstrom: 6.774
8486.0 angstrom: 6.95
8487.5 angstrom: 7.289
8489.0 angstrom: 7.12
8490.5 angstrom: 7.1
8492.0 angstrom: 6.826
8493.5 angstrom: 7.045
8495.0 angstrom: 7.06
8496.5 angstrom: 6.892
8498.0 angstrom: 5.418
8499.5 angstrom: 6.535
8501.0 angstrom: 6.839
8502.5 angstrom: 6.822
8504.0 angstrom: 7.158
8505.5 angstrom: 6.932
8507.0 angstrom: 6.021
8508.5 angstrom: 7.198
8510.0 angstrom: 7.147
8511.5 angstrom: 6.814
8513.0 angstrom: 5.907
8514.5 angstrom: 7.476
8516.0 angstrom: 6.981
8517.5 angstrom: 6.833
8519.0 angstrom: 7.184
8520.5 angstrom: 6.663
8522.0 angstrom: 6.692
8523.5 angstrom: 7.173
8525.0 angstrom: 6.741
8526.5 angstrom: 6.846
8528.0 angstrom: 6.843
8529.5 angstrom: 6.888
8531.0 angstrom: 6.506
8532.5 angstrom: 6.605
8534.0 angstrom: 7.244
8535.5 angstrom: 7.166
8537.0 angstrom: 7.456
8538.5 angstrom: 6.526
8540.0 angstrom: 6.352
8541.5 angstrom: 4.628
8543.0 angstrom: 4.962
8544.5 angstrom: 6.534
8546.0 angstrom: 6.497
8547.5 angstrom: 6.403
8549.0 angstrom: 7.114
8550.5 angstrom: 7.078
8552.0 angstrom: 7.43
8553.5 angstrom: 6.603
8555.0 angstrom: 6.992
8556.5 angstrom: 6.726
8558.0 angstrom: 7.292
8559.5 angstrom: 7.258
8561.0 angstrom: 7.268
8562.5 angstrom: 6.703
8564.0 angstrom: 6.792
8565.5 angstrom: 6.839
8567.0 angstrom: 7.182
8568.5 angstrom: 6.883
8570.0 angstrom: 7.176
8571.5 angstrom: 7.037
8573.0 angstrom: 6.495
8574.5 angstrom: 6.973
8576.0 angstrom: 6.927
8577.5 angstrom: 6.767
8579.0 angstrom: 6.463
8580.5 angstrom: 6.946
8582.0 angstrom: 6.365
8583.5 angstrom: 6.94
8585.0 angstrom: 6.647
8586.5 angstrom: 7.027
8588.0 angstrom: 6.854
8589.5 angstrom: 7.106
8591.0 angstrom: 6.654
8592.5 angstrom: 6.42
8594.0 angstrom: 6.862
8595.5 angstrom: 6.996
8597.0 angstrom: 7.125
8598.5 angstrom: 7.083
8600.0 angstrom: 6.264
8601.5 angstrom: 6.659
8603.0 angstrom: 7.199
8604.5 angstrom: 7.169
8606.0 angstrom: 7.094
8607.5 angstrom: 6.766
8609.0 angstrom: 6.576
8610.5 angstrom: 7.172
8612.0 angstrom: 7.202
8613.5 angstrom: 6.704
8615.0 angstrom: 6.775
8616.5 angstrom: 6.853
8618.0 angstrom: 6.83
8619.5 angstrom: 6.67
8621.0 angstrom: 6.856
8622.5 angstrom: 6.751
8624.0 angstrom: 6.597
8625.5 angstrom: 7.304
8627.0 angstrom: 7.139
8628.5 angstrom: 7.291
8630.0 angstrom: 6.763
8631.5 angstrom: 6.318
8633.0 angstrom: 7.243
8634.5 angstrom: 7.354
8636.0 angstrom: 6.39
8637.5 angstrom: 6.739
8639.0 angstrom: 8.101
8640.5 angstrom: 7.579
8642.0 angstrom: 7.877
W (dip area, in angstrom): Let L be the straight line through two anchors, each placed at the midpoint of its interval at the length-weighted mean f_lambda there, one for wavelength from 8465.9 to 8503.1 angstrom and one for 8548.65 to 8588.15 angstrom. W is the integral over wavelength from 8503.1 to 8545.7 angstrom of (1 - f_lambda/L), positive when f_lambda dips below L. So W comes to 1.4 angstrom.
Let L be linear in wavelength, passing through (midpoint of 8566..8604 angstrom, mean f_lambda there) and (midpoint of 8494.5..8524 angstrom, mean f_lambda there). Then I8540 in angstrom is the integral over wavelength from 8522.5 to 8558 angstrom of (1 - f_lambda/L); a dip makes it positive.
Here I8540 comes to 0.67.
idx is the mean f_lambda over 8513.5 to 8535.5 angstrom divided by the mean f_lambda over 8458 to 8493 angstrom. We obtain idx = 1.0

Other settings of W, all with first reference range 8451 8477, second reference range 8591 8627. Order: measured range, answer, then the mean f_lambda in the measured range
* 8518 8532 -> 0.36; 6.83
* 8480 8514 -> 1.28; 6.79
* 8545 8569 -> 0.07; 6.94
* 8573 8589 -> 0.31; 6.78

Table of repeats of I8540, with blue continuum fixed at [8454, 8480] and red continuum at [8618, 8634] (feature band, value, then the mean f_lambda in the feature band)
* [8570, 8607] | 0.5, 6.84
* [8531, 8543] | 0.9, 6.46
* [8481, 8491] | 0.2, 6.96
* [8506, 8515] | 0.4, 6.75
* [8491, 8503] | 0.6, 6.69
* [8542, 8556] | 0.8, 6.59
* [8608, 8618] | 0.1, 6.87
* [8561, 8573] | 0.1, 6.94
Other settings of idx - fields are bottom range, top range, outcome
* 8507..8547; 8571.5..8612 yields 1.03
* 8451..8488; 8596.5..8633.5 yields 0.98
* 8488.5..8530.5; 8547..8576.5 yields 1.02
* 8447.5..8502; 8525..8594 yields 0.97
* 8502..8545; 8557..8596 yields 1.03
